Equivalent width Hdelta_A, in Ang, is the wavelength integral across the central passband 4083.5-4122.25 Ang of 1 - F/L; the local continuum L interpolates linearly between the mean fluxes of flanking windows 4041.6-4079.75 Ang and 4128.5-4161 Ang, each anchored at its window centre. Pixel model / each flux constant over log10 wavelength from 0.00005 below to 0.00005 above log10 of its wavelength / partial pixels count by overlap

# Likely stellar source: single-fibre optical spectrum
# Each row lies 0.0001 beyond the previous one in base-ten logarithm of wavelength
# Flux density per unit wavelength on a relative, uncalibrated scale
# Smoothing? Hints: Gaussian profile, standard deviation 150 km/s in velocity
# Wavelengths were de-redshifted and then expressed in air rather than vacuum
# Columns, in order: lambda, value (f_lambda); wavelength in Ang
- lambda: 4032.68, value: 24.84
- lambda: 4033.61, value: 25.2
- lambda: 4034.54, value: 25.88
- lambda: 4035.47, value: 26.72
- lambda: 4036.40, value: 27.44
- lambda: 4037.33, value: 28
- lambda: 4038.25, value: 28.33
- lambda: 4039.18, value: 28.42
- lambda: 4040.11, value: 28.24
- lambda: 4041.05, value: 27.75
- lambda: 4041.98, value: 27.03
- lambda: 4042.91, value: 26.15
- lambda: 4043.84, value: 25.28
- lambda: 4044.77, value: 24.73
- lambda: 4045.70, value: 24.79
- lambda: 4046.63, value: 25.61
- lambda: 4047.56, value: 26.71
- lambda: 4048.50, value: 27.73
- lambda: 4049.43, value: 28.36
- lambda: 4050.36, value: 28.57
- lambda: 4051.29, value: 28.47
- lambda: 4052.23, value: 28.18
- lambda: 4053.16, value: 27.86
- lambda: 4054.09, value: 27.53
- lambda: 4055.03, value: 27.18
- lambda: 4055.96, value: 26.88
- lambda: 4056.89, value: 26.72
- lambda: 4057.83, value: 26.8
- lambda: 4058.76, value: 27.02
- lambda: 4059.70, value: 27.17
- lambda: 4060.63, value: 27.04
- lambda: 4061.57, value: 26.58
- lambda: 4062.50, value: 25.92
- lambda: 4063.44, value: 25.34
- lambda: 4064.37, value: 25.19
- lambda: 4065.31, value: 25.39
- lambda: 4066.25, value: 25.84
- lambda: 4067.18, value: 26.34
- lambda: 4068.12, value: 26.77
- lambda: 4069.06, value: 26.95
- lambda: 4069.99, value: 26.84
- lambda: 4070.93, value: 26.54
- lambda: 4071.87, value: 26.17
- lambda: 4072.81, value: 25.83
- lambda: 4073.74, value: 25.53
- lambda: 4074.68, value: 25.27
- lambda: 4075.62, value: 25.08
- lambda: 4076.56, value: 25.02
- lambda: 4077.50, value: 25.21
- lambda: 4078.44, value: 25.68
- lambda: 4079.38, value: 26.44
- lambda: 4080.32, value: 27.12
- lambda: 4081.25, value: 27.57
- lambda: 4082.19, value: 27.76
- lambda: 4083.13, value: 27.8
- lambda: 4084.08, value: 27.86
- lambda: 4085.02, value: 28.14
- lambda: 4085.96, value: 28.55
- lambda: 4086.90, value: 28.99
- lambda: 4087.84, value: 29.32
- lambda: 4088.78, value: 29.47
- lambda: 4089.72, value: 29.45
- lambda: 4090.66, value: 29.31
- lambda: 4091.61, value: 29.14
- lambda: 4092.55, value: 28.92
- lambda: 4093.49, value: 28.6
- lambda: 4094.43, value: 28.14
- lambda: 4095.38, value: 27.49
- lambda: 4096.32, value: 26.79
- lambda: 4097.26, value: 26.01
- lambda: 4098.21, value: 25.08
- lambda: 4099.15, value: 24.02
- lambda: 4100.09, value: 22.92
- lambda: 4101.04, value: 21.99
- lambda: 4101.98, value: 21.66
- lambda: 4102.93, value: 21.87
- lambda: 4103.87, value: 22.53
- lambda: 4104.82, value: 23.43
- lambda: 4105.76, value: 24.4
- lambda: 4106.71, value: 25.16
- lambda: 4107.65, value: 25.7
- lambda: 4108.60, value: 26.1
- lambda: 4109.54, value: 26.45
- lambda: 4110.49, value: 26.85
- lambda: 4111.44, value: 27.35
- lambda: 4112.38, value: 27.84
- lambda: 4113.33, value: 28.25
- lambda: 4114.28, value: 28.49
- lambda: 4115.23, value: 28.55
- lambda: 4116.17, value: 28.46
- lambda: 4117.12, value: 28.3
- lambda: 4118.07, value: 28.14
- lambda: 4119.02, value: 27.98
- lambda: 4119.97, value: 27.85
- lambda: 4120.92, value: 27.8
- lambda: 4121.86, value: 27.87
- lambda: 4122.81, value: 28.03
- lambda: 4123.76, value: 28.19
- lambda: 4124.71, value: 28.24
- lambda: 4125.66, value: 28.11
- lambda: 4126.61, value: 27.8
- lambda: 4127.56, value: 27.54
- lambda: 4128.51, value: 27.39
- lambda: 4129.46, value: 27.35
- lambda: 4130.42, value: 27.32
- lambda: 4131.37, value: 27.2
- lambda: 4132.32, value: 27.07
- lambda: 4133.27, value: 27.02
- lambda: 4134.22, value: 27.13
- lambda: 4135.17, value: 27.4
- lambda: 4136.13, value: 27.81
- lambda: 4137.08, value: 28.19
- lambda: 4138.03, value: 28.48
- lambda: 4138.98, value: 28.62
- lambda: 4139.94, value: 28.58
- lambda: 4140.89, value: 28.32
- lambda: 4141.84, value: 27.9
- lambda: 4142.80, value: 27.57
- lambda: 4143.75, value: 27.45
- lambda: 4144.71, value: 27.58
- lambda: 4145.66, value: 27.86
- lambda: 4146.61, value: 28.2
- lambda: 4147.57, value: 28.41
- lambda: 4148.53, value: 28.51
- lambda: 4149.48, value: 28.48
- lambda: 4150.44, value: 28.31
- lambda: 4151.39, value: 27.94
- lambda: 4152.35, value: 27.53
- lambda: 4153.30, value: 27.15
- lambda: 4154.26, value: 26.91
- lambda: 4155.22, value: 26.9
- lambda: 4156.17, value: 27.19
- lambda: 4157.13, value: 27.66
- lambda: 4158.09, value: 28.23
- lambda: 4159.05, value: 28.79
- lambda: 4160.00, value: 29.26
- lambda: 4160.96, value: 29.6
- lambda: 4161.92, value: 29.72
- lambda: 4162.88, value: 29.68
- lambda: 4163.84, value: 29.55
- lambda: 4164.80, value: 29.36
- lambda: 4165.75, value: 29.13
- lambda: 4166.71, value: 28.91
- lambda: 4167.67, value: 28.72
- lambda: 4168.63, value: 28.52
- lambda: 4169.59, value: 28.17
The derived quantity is 0.4 Ang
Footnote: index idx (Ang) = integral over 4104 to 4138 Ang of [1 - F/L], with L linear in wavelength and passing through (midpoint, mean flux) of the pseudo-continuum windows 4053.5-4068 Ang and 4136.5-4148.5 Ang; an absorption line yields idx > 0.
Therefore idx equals 0.5 Ang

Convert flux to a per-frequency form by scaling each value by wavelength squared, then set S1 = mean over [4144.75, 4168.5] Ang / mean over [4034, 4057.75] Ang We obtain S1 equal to 1.11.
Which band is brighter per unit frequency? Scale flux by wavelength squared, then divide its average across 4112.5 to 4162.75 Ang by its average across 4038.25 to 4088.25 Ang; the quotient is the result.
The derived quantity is 1.1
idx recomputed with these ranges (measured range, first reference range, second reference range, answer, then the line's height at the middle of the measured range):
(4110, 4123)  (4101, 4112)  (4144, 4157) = -1.4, 25.3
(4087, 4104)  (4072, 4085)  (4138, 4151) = 0.3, 26.8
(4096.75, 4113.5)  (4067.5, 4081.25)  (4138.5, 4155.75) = 1.3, 26.9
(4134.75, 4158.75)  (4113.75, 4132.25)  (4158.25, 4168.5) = 0.7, 28.7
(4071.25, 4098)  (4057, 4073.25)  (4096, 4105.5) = -2.7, 24.8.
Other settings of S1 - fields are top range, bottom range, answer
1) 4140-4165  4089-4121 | 1.09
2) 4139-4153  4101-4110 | 1.19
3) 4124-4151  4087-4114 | 1.08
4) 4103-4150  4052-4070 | 1.06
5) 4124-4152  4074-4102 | 1.06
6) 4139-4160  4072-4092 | 1.06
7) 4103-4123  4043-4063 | 1.03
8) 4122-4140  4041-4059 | 1.07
